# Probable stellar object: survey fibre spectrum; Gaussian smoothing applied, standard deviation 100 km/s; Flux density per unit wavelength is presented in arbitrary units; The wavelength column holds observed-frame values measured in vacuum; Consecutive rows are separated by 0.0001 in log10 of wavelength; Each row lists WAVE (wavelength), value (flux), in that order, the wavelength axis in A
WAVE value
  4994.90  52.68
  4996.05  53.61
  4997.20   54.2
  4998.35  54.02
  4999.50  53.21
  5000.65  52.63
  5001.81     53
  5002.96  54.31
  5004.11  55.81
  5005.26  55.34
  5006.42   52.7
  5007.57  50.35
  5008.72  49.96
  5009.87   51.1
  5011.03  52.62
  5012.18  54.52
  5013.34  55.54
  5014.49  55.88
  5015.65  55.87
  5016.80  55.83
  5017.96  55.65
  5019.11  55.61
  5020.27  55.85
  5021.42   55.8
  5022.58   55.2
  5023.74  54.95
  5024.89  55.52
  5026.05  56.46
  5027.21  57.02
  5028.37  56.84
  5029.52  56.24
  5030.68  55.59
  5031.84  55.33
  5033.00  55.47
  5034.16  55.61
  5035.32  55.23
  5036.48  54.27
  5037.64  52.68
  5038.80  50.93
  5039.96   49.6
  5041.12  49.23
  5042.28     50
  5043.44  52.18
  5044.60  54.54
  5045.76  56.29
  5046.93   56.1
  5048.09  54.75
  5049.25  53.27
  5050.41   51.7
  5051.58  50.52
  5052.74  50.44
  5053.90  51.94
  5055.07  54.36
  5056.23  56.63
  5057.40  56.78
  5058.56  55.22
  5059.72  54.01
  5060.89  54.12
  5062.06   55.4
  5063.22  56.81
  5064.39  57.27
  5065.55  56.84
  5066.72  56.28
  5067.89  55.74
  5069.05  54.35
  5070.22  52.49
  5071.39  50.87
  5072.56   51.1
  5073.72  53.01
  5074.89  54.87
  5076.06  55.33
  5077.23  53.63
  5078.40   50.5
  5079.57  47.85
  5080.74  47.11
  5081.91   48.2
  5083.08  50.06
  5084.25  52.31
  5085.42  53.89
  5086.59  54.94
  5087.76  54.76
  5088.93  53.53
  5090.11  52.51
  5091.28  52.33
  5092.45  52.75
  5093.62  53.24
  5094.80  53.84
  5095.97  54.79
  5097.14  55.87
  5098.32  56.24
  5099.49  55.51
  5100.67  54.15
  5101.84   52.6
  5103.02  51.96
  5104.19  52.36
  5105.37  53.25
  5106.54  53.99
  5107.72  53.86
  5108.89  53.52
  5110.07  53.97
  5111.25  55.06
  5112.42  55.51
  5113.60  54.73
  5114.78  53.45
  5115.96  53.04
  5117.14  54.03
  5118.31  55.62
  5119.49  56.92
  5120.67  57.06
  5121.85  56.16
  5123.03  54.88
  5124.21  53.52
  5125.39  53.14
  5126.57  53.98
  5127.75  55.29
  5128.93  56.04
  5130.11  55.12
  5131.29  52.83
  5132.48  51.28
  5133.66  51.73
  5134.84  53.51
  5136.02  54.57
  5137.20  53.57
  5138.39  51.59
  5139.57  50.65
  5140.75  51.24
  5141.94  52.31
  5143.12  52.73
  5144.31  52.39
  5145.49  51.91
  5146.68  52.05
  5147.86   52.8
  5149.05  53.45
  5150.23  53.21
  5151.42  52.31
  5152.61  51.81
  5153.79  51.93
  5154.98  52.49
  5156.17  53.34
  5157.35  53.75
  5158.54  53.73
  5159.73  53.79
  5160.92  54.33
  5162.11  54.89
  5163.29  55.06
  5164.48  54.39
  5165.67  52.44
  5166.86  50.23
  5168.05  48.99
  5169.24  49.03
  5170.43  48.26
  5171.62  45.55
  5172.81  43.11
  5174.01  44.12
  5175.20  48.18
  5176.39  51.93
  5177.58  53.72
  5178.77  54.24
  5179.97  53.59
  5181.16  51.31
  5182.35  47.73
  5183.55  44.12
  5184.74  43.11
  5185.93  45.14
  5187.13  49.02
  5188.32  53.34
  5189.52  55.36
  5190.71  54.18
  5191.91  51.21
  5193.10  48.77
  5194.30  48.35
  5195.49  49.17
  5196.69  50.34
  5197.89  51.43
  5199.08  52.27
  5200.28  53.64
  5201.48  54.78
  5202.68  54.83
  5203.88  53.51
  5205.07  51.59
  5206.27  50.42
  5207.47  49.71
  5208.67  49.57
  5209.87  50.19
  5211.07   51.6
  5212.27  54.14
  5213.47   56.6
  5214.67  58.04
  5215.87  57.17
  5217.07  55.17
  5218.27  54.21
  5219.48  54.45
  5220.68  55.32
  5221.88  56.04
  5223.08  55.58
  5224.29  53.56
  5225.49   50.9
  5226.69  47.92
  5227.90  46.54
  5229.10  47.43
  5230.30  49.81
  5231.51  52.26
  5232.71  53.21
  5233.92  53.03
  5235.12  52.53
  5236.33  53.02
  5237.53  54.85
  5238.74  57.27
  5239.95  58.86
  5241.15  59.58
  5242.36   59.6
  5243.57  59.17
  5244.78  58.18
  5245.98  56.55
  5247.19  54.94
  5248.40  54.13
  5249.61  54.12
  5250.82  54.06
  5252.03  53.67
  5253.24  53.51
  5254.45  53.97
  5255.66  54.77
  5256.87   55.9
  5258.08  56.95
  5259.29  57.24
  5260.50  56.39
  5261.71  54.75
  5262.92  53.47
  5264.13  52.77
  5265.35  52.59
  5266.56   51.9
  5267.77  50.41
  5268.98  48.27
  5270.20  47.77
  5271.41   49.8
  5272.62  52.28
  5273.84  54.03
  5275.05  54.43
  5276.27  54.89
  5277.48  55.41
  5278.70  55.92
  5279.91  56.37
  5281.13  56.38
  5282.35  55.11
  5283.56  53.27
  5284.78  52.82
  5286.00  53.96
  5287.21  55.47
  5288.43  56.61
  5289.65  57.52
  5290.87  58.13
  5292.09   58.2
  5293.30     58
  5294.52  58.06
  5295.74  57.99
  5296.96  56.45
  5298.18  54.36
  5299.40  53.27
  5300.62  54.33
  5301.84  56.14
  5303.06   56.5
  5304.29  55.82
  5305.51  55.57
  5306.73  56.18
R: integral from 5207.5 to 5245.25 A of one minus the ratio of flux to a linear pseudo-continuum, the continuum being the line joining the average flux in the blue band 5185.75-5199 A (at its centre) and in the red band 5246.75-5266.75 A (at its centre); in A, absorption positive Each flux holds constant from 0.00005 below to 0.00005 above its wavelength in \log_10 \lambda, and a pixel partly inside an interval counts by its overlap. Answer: -0.9 A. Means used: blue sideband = 50.8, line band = 54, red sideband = 54.5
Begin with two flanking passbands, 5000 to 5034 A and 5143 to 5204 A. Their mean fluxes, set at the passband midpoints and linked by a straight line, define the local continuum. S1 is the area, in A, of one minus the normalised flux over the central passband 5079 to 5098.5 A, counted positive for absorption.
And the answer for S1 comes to 0.2 A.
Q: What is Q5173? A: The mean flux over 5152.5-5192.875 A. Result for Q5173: 50.8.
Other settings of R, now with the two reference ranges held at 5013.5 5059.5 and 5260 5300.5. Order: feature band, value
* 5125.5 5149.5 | 0.65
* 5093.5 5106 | 0.09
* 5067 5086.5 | 0.83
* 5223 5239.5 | 0.76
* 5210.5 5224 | -0.20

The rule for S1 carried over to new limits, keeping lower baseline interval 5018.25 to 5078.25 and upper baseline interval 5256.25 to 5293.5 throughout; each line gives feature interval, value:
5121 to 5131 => -0.1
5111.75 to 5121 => -0.1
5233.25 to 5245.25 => -0.5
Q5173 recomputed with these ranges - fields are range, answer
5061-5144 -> 53.6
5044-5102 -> 53.6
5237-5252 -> 56.6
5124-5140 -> 53.4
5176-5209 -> 51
